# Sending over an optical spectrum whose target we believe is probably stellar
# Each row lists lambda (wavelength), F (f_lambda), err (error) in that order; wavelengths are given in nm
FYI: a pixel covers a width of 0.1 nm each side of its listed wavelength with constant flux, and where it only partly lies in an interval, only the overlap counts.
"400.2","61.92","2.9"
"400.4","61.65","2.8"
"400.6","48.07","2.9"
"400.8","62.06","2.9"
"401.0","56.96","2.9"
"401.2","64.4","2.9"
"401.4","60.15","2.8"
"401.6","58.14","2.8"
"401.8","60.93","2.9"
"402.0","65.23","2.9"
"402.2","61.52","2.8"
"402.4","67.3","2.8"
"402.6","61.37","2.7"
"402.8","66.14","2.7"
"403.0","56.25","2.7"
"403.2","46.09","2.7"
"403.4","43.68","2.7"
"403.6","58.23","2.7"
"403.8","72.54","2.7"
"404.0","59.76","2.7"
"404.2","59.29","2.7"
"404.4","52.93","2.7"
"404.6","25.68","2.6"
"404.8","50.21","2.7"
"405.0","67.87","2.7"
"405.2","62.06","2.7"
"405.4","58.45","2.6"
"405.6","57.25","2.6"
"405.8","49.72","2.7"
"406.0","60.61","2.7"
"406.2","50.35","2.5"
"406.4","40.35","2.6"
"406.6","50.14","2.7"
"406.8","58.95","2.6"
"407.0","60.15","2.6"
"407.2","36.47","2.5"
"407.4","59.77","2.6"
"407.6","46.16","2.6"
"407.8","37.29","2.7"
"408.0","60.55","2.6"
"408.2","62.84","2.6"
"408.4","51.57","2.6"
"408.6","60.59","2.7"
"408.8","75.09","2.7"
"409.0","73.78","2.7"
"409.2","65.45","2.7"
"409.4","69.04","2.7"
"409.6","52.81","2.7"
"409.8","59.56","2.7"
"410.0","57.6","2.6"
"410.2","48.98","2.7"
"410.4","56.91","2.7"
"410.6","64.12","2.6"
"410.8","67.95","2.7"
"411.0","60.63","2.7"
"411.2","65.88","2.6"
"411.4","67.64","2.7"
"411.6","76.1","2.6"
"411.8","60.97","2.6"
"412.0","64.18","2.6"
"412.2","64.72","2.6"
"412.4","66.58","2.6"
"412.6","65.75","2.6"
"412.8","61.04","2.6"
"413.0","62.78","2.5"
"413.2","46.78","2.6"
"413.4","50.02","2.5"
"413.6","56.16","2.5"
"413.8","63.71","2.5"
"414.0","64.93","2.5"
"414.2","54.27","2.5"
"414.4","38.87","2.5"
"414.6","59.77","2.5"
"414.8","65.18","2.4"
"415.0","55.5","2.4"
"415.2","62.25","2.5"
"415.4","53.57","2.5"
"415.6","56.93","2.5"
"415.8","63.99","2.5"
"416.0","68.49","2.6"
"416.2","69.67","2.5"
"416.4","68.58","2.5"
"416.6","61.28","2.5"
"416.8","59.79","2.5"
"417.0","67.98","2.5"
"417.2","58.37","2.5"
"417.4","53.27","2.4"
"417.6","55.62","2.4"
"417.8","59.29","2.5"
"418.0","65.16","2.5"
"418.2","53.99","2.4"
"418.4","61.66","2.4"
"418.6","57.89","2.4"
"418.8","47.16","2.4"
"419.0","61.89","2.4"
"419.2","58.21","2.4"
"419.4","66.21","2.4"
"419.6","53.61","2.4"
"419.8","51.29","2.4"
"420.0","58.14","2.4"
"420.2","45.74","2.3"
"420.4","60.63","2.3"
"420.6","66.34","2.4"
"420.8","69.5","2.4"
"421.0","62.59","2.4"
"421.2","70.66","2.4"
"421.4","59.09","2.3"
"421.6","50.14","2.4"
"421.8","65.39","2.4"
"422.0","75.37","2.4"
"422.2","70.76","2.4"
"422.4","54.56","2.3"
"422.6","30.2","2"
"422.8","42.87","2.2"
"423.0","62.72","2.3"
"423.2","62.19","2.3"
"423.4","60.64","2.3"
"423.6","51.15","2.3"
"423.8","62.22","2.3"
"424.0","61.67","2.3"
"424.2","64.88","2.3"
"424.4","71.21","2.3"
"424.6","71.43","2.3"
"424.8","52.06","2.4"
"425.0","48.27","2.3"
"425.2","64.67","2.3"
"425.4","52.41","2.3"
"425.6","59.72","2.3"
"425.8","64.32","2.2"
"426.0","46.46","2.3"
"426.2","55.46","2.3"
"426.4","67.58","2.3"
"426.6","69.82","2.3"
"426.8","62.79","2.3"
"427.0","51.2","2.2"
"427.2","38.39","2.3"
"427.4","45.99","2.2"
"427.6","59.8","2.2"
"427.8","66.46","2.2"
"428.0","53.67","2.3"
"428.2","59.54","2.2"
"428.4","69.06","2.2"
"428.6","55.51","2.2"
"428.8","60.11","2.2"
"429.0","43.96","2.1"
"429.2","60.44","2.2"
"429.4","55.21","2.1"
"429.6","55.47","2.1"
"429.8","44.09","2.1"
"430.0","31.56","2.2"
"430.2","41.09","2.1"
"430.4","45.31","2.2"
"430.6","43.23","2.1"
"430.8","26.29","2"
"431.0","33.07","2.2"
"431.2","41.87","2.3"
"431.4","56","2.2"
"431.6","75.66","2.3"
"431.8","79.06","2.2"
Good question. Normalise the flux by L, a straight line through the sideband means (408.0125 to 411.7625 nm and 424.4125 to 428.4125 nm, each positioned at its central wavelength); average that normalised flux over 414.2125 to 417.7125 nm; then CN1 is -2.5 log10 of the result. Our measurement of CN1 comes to 0.02 mag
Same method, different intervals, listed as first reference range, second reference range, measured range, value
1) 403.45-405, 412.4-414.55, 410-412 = -0.121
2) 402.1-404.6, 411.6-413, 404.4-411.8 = 0.072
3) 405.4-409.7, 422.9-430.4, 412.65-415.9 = -0.019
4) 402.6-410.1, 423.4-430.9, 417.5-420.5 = -0.032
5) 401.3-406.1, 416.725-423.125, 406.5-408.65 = 0.095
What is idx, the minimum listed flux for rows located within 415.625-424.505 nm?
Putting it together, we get 30.2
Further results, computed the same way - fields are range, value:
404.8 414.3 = 36.47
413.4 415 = 38.87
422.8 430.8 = 26.29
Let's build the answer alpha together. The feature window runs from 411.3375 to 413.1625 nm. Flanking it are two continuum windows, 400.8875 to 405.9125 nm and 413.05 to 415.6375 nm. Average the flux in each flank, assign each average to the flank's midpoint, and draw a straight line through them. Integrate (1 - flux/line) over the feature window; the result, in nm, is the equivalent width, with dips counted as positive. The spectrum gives -0.27 nm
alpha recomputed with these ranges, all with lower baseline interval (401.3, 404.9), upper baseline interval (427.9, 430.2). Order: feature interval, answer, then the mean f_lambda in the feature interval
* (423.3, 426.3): -0.306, 59.1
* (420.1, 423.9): -0.354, 59.1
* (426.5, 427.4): -0.020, 54.5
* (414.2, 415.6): -0.017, 55.8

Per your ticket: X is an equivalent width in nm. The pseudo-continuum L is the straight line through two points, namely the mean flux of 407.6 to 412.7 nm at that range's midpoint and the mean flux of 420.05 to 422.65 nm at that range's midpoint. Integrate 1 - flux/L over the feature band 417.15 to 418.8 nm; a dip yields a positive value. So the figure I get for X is 0.10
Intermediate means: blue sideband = 61.9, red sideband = 60.6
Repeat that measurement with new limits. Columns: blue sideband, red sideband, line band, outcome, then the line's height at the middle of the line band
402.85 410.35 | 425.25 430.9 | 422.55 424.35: -0.10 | 53.7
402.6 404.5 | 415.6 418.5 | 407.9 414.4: -0.18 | 59.9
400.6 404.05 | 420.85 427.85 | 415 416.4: -0.08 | 59.1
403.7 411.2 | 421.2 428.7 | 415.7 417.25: -0.19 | 57.8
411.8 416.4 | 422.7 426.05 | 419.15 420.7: 0.05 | 59.4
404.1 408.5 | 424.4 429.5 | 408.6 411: -0.41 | 53.5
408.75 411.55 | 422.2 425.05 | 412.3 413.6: 0.07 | 62.1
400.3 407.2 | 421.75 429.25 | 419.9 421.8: -0.09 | 57.9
